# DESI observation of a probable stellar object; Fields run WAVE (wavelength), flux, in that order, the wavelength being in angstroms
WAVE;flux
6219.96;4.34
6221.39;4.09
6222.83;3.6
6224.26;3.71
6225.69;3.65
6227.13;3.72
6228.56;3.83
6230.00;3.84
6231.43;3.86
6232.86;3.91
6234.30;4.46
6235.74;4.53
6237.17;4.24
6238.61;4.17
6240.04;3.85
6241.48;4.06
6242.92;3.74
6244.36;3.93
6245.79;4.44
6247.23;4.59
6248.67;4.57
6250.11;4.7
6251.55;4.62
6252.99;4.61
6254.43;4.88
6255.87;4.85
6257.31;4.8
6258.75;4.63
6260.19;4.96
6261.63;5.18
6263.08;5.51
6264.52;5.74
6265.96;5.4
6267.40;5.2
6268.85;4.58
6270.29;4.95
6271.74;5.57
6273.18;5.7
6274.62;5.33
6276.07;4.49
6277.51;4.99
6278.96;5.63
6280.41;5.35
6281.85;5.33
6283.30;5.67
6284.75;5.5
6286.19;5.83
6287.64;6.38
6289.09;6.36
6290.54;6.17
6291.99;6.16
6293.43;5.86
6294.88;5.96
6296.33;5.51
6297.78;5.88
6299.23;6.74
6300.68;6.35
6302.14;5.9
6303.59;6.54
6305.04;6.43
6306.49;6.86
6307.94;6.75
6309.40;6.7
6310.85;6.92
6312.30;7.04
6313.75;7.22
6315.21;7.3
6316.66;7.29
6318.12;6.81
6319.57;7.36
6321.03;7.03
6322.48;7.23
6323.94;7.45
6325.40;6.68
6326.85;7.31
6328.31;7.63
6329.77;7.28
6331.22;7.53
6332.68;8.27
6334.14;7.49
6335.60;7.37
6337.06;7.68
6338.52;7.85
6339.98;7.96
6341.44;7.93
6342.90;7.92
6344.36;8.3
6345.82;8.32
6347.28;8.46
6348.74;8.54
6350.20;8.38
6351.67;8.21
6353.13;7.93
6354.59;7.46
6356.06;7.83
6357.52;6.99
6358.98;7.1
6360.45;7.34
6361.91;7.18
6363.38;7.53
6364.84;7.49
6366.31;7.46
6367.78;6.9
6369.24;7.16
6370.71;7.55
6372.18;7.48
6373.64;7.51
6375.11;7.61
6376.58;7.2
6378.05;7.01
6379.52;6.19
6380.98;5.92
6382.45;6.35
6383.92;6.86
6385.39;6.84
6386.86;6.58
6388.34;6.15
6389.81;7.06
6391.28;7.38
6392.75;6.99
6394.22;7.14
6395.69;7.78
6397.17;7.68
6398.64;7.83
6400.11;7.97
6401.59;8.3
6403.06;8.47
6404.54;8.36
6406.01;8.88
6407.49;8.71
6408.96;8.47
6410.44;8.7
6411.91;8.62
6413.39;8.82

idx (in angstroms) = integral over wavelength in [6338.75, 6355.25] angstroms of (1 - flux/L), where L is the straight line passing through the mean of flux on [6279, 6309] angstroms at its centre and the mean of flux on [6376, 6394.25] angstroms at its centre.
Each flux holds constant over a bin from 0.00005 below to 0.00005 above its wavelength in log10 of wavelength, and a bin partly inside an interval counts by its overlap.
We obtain -4.3 angstroms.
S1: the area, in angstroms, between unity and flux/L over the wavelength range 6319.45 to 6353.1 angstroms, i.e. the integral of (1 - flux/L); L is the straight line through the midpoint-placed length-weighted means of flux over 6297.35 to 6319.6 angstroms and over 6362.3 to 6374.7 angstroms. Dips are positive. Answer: -3.4 angstroms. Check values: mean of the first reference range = 6.75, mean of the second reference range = 7.38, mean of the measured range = 7.76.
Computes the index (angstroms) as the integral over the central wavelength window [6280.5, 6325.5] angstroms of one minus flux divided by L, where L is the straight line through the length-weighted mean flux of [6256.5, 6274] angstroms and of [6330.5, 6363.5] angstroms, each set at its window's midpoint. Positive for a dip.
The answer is -0.5 angstroms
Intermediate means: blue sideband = 5.19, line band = 6.47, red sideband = 7.81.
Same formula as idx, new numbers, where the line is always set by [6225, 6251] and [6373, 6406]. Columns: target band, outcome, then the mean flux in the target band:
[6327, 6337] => -2.48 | 7.58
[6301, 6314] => -2.59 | 6.68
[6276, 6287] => -0.83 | 5.41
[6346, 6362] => -3.15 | 7.81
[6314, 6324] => -2.39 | 7.19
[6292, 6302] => -1.31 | 6.05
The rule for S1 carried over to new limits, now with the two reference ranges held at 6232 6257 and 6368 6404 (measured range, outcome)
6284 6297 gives -1.7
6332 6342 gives -2.5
